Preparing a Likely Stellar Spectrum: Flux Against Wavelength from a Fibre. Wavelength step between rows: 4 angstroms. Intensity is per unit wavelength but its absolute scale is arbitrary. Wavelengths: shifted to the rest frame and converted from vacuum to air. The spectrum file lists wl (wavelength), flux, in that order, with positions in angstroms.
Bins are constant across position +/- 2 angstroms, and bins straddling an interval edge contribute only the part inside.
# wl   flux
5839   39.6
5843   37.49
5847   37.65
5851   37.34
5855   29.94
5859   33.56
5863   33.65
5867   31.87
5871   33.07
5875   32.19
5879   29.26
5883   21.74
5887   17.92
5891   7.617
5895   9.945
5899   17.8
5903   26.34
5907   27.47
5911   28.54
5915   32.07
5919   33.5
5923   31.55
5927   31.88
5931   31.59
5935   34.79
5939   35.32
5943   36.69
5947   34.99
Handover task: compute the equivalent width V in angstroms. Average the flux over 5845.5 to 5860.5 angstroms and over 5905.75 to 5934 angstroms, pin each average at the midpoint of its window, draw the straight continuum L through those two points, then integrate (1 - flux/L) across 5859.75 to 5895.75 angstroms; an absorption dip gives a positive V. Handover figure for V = 9.2 angstroms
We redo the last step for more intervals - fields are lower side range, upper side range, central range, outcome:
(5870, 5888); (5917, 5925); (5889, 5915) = 8.4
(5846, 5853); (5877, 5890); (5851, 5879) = -2.4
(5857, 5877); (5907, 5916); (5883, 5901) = 9.7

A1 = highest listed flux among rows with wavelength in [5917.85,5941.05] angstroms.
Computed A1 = 35.32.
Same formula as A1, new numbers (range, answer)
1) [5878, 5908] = 29.26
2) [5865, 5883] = 33.07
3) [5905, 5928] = 33.5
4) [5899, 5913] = 28.54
